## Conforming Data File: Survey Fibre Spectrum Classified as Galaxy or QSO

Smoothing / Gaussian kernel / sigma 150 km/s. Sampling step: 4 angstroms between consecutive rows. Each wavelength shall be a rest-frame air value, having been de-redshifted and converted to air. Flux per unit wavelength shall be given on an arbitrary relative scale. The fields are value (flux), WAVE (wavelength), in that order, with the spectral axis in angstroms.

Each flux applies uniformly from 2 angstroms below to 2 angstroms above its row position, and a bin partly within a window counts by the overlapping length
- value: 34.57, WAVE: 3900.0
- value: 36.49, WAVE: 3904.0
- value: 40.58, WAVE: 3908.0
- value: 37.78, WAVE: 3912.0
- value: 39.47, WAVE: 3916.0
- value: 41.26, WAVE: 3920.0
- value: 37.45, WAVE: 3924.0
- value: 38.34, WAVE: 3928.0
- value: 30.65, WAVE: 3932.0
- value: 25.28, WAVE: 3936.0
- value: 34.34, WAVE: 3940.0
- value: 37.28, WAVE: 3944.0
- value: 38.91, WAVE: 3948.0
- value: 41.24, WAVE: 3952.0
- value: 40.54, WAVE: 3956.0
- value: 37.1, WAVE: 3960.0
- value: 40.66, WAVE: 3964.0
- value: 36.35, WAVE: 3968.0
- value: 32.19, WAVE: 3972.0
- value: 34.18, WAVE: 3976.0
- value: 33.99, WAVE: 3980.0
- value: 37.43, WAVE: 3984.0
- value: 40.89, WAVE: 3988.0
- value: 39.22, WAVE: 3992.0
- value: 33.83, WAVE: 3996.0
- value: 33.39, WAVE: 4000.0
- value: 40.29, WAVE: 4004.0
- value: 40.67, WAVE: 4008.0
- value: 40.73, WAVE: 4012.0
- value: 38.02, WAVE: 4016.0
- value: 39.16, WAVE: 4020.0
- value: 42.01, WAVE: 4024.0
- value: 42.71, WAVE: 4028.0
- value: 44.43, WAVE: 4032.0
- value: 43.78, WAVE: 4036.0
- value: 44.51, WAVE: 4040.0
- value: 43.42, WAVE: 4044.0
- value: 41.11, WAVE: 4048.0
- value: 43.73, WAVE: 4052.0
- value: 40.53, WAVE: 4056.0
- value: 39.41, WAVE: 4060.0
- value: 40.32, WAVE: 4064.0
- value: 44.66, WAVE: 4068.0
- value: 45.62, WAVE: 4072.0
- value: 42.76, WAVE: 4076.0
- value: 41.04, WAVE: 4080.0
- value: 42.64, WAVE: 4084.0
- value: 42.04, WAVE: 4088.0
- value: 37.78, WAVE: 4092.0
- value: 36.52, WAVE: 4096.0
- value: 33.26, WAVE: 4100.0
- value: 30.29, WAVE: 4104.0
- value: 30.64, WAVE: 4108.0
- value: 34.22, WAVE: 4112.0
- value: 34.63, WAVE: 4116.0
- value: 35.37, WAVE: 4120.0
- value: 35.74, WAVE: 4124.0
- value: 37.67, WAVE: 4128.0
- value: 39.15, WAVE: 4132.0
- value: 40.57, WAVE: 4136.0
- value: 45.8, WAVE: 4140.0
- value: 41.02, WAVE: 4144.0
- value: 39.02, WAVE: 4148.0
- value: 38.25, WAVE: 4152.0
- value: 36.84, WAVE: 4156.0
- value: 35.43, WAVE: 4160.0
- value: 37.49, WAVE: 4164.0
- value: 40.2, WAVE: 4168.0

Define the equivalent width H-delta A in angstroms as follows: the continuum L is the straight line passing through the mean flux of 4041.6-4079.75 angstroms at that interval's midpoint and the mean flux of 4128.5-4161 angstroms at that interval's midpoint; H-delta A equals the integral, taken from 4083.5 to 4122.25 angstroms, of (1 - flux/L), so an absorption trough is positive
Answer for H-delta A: 5.2 angstroms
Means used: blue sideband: 42.4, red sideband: 39.6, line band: 35.5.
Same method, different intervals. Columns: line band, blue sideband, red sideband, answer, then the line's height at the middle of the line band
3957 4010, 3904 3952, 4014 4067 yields 3.0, 39.2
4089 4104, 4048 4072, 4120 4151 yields 1.9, 40.8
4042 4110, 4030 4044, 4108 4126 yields -0.4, 39.4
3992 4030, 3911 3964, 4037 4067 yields 1.2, 40.2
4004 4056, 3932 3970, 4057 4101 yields -3.7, 39.1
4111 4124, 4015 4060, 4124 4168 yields 1.6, 39.8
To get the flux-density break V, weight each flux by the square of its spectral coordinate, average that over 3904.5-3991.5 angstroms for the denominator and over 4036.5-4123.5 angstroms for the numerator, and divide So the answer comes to 1.13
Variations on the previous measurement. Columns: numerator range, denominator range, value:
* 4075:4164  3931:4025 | 1.09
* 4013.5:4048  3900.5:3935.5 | 1.20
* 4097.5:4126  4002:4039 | 0.85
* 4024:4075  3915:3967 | 1.22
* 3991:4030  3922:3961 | 1.12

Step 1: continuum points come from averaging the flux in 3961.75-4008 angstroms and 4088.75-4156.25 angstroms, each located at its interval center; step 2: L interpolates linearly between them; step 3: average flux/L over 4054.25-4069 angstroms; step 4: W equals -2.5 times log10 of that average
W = -0.12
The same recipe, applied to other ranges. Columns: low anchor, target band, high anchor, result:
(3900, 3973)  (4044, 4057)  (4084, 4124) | -0.17 mag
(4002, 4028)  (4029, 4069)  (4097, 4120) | -0.13 mag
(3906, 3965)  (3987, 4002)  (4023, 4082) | 0.10 mag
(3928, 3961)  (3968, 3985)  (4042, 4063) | 0.09 mag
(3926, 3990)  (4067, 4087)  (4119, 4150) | -0.13 mag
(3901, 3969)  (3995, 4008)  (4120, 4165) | 0.03 mag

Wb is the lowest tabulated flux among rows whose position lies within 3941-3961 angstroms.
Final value 37.1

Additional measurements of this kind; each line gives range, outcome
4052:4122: 30.29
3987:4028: 33.39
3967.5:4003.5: 32.19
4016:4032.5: 38.02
